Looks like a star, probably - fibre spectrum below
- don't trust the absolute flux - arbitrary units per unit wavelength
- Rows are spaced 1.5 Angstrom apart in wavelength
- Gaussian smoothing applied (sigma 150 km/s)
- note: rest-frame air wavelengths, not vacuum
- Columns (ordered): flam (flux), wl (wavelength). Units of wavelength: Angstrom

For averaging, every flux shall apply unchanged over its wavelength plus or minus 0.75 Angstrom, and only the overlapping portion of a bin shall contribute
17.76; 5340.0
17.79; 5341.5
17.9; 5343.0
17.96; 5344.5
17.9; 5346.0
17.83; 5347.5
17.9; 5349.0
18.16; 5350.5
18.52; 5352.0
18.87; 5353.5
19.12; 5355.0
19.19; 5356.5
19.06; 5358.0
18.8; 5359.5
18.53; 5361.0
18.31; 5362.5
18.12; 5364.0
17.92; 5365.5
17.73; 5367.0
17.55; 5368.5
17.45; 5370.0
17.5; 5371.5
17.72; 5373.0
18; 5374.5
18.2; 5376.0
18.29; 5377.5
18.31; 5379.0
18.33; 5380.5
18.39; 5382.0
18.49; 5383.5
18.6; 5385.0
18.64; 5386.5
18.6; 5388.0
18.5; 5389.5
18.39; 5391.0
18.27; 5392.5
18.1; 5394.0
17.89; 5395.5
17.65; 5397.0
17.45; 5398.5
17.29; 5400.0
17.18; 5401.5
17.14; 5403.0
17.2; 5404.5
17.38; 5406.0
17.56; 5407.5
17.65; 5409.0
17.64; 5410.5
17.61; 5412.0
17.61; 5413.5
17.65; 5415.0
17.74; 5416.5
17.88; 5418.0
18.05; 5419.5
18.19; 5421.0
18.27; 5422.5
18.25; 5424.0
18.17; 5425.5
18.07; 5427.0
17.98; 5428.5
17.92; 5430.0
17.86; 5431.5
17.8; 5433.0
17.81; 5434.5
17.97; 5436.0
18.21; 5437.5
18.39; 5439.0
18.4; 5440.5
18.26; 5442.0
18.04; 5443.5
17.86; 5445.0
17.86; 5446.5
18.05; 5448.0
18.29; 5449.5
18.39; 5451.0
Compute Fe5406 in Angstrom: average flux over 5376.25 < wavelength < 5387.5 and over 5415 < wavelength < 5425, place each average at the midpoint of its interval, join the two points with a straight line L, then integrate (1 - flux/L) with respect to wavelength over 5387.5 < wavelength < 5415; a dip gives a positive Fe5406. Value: 0.77 Angstrom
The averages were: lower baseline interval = 18.4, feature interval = 17.7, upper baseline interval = 18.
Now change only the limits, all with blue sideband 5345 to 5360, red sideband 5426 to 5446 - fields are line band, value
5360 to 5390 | 0.38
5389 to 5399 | 0.13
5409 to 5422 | 0.26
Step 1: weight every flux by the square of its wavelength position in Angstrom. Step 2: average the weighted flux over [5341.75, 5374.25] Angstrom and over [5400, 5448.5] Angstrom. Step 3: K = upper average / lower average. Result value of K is 1.01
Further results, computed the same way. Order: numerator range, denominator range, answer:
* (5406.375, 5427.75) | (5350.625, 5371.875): 0.99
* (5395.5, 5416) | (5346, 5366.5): 0.96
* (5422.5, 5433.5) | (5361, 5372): 1.03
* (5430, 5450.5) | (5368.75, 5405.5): 1.02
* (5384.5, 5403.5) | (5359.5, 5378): 1.01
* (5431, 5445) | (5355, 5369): 1.01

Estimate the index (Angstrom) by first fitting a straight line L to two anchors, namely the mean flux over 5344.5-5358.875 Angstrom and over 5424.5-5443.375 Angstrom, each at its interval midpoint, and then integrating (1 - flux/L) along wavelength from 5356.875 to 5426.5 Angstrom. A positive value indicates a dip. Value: 1.1 Angstrom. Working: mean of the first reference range 18.5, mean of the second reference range 18.1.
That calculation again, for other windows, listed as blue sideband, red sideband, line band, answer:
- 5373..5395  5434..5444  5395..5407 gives 0.59 Angstrom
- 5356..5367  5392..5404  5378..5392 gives -0.43 Angstrom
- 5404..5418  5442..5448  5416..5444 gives -0.42 Angstrom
